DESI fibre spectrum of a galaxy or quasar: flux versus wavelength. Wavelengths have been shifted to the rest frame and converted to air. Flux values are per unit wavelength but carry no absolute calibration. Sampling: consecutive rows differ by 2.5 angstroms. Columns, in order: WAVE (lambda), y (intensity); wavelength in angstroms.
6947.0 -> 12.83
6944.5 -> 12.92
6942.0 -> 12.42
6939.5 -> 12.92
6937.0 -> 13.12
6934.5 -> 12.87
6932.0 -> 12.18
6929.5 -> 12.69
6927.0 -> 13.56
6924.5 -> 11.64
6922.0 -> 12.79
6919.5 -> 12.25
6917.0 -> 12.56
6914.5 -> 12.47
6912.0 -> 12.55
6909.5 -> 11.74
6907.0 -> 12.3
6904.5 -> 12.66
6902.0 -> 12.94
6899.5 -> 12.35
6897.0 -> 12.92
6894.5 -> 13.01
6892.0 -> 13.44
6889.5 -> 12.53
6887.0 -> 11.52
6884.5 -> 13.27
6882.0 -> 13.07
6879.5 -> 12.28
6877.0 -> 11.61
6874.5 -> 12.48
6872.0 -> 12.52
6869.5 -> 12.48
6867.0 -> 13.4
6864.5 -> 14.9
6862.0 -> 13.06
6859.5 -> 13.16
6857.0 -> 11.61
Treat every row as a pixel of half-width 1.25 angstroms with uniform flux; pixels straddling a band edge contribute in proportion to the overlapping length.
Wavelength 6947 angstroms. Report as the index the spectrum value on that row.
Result 12.83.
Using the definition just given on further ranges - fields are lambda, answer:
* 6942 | 12.42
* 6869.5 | 12.48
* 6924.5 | 11.64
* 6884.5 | 13.27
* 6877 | 11.61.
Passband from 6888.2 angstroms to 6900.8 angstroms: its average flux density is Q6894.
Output 12.8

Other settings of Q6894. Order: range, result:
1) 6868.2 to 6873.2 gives 12.5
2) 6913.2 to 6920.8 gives 12.4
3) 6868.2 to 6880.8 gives 12.3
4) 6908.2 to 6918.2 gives 12.3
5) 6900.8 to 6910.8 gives 12.4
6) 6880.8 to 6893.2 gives 12.8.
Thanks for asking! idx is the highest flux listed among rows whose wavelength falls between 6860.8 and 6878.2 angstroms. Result 14.9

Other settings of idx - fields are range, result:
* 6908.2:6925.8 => 12.79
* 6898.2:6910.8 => 12.94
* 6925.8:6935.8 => 13.56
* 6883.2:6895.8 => 13.44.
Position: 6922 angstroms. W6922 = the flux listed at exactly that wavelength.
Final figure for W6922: 12.79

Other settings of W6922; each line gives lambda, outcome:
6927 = 13.56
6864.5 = 14.9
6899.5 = 12.35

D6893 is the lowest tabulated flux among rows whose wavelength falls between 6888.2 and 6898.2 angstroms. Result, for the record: 12.53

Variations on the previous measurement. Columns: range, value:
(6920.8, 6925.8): 11.64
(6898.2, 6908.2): 12.3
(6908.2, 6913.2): 11.74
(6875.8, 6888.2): 11.52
